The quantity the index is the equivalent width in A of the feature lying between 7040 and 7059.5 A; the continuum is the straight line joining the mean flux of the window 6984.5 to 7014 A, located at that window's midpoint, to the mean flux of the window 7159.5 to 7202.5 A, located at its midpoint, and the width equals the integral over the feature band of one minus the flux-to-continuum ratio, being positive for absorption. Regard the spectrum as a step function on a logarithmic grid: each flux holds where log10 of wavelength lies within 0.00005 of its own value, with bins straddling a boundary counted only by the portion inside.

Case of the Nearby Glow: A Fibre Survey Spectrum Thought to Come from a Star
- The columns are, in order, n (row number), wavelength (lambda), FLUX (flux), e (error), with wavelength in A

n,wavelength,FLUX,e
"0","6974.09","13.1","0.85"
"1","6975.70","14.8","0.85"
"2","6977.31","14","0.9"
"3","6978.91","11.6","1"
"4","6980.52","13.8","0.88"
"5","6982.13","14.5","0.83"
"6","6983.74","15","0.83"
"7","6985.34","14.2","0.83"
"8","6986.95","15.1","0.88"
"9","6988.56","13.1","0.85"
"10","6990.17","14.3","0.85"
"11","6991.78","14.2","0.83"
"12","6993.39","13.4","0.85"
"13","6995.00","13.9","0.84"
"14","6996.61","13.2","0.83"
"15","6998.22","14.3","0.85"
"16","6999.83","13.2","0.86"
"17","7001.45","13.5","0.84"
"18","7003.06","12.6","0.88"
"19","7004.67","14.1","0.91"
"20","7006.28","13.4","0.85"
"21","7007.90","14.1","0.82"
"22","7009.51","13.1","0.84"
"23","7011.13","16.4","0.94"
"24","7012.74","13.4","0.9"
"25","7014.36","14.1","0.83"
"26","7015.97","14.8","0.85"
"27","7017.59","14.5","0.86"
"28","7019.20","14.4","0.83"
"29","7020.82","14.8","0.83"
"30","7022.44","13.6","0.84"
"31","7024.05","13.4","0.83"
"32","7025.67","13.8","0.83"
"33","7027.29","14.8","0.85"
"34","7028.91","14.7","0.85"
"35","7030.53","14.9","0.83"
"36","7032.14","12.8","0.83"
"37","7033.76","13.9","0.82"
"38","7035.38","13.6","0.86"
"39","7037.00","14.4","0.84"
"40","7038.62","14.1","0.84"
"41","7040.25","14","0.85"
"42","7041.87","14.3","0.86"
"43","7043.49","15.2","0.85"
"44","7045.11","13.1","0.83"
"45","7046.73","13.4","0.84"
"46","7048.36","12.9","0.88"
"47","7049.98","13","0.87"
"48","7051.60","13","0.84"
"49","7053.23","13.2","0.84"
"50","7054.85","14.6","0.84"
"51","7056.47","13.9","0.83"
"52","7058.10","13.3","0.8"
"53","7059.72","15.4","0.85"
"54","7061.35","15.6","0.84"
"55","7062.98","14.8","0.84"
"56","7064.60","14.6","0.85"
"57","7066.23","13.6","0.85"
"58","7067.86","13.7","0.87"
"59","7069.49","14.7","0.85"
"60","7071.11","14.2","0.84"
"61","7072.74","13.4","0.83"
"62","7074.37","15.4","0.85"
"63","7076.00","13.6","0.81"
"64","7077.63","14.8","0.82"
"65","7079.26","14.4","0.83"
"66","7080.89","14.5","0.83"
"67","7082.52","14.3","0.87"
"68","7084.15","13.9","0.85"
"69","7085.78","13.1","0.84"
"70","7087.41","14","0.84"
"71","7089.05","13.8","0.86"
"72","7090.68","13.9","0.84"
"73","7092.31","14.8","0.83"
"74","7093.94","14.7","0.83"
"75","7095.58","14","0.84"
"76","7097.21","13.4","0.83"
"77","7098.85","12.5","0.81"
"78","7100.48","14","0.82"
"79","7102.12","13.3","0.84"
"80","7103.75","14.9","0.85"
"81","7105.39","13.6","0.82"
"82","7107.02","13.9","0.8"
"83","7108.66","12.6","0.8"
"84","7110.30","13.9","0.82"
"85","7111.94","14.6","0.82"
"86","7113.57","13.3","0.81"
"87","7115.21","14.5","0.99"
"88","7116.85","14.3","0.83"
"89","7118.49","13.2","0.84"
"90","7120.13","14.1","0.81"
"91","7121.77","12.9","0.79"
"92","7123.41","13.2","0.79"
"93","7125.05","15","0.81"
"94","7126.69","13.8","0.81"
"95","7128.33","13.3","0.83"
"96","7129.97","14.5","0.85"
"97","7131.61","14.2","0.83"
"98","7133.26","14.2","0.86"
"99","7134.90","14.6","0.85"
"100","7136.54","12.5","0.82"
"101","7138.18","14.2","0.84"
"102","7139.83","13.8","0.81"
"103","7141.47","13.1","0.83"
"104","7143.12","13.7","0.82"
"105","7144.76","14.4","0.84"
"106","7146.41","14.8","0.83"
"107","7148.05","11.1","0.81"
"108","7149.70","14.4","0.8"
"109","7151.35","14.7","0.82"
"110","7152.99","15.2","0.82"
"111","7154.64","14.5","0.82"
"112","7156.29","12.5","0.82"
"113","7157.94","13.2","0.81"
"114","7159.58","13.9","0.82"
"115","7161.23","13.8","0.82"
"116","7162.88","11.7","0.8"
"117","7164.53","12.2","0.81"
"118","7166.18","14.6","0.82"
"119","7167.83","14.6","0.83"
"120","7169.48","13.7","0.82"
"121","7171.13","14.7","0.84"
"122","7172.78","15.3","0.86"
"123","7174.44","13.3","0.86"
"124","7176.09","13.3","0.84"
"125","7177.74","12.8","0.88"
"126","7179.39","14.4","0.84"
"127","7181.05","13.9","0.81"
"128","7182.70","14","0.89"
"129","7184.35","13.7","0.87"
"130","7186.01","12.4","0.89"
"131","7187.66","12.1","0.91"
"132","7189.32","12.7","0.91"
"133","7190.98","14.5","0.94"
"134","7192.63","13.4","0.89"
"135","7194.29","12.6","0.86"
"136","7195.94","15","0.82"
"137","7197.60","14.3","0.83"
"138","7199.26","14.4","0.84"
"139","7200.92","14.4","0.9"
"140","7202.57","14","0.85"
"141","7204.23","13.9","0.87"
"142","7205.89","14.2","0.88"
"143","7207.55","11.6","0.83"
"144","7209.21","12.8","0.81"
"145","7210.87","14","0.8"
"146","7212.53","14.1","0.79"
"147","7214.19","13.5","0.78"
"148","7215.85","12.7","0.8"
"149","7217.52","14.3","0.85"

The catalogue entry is 0.2 A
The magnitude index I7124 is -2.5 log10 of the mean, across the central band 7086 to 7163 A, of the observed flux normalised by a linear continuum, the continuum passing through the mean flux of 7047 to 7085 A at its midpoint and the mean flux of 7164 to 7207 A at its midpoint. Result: 0.01 mag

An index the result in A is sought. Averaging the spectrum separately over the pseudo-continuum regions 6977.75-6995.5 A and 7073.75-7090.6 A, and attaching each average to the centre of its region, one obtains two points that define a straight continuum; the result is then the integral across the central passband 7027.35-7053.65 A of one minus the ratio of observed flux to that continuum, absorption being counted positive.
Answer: 0.4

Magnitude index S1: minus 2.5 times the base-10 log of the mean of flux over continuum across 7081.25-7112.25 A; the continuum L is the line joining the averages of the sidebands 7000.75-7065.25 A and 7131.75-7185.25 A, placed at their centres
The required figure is 0.005 mag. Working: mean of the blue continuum 14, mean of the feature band 13.8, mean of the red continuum 13.8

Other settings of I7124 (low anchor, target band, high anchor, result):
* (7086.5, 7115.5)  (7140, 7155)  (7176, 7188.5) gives -0.033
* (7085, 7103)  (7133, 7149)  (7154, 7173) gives 0.006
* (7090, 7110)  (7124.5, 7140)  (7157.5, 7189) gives -0.024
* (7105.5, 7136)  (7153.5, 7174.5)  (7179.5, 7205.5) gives 0.004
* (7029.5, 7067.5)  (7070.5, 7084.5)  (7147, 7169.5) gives -0.032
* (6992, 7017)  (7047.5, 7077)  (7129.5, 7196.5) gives -0.020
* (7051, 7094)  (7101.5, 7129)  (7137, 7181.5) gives 0.014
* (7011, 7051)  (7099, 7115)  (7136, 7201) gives 0.007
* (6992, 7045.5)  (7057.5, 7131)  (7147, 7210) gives -0.016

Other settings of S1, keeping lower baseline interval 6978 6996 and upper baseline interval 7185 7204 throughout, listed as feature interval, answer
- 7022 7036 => -0.01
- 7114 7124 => 0.00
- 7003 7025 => -0.02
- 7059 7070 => -0.06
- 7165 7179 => -0.03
